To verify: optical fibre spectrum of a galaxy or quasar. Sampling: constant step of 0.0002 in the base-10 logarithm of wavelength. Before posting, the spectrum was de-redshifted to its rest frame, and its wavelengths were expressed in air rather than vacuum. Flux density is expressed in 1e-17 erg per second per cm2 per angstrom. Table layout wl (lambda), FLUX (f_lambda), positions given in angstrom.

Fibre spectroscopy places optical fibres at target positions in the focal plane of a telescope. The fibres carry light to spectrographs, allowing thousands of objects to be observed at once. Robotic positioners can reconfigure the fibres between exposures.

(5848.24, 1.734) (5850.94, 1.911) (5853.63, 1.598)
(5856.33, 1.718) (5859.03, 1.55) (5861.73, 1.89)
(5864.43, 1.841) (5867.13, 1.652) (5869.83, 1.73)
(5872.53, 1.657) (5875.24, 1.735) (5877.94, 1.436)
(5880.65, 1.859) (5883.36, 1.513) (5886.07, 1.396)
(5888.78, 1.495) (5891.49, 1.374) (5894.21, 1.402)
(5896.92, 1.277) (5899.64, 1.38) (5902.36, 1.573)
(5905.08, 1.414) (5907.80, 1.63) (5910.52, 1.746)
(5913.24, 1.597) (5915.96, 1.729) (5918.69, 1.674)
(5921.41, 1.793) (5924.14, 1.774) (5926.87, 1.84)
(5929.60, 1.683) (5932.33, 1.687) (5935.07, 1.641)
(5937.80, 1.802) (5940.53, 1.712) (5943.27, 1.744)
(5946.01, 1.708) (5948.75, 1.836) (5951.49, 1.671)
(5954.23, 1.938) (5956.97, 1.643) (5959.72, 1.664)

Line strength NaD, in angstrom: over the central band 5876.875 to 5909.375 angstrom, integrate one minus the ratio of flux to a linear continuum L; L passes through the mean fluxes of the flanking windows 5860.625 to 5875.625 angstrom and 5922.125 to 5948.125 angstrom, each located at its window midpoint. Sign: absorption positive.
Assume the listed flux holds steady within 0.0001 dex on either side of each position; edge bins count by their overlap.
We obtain 4.9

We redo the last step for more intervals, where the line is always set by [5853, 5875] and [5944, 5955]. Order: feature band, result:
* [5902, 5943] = 1.5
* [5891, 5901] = 2.2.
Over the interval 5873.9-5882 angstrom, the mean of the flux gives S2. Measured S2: 1.68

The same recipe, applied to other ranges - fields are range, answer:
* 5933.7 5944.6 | 1.72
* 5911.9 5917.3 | 1.66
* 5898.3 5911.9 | 1.55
